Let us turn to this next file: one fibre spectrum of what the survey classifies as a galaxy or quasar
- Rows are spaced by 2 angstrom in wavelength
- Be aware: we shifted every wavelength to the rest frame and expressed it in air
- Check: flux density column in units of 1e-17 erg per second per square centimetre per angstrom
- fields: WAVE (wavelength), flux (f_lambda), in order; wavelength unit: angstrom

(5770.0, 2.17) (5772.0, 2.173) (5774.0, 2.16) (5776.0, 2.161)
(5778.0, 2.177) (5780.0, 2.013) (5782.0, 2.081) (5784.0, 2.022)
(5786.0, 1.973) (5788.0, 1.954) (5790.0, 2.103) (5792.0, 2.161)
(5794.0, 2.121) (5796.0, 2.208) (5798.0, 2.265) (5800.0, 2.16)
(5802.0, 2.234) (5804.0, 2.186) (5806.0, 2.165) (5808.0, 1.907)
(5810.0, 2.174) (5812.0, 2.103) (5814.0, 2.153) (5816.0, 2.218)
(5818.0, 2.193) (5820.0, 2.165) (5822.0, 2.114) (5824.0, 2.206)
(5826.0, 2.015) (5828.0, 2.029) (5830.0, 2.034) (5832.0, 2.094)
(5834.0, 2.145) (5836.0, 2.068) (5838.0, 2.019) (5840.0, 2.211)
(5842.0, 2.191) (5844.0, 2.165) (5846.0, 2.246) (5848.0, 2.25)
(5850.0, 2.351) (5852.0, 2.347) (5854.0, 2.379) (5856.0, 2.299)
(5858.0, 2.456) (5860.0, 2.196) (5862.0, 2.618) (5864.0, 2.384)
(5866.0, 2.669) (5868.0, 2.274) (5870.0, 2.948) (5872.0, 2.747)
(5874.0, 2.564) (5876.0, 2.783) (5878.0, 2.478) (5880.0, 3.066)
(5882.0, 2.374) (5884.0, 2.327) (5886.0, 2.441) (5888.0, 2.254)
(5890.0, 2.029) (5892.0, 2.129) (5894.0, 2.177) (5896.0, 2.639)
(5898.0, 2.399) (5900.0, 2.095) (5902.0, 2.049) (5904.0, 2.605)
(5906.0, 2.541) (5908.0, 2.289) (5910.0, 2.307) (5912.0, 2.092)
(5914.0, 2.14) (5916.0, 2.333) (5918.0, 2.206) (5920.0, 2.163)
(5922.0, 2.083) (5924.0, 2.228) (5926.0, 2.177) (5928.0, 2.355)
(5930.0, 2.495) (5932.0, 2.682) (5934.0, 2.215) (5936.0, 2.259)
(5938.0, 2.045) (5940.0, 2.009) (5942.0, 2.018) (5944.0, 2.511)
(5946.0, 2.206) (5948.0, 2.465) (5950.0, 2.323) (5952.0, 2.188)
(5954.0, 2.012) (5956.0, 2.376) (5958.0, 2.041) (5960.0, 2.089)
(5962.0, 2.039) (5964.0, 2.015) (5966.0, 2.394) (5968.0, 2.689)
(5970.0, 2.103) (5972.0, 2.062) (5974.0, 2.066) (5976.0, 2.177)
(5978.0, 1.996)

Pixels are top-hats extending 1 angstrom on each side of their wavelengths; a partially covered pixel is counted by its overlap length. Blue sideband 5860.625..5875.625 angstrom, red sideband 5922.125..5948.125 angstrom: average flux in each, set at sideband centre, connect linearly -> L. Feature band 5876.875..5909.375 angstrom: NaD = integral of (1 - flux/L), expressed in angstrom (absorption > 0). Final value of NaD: 1.4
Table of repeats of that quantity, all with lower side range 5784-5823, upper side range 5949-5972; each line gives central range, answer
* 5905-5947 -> -1.3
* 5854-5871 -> -2.5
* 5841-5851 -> -0.4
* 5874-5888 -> -2.5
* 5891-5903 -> -0.4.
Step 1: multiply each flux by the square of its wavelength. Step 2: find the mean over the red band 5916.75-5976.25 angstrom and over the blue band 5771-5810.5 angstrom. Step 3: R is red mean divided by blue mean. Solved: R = 1.11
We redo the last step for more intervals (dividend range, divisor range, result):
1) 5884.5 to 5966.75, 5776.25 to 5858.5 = 1.08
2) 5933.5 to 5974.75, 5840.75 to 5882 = 0.92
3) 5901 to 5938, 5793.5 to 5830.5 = 1.11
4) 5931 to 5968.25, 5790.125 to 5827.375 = 1.09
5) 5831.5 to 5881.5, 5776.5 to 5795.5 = 1.19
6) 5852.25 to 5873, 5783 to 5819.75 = 1.20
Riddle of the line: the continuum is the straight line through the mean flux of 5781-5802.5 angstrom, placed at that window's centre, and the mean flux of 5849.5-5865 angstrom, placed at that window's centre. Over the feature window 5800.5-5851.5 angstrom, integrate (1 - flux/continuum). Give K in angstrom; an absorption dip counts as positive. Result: 2.4 angstrom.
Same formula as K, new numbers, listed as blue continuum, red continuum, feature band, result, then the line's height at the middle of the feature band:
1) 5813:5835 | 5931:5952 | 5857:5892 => -5.0 angstrom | 2.19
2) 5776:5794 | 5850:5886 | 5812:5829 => 0.9 angstrom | 2.26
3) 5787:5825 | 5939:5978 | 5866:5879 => -2.8 angstrom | 2.17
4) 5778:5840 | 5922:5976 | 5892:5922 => -1.1 angstrom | 2.19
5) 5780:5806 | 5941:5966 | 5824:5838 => 0.4 angstrom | 2.14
